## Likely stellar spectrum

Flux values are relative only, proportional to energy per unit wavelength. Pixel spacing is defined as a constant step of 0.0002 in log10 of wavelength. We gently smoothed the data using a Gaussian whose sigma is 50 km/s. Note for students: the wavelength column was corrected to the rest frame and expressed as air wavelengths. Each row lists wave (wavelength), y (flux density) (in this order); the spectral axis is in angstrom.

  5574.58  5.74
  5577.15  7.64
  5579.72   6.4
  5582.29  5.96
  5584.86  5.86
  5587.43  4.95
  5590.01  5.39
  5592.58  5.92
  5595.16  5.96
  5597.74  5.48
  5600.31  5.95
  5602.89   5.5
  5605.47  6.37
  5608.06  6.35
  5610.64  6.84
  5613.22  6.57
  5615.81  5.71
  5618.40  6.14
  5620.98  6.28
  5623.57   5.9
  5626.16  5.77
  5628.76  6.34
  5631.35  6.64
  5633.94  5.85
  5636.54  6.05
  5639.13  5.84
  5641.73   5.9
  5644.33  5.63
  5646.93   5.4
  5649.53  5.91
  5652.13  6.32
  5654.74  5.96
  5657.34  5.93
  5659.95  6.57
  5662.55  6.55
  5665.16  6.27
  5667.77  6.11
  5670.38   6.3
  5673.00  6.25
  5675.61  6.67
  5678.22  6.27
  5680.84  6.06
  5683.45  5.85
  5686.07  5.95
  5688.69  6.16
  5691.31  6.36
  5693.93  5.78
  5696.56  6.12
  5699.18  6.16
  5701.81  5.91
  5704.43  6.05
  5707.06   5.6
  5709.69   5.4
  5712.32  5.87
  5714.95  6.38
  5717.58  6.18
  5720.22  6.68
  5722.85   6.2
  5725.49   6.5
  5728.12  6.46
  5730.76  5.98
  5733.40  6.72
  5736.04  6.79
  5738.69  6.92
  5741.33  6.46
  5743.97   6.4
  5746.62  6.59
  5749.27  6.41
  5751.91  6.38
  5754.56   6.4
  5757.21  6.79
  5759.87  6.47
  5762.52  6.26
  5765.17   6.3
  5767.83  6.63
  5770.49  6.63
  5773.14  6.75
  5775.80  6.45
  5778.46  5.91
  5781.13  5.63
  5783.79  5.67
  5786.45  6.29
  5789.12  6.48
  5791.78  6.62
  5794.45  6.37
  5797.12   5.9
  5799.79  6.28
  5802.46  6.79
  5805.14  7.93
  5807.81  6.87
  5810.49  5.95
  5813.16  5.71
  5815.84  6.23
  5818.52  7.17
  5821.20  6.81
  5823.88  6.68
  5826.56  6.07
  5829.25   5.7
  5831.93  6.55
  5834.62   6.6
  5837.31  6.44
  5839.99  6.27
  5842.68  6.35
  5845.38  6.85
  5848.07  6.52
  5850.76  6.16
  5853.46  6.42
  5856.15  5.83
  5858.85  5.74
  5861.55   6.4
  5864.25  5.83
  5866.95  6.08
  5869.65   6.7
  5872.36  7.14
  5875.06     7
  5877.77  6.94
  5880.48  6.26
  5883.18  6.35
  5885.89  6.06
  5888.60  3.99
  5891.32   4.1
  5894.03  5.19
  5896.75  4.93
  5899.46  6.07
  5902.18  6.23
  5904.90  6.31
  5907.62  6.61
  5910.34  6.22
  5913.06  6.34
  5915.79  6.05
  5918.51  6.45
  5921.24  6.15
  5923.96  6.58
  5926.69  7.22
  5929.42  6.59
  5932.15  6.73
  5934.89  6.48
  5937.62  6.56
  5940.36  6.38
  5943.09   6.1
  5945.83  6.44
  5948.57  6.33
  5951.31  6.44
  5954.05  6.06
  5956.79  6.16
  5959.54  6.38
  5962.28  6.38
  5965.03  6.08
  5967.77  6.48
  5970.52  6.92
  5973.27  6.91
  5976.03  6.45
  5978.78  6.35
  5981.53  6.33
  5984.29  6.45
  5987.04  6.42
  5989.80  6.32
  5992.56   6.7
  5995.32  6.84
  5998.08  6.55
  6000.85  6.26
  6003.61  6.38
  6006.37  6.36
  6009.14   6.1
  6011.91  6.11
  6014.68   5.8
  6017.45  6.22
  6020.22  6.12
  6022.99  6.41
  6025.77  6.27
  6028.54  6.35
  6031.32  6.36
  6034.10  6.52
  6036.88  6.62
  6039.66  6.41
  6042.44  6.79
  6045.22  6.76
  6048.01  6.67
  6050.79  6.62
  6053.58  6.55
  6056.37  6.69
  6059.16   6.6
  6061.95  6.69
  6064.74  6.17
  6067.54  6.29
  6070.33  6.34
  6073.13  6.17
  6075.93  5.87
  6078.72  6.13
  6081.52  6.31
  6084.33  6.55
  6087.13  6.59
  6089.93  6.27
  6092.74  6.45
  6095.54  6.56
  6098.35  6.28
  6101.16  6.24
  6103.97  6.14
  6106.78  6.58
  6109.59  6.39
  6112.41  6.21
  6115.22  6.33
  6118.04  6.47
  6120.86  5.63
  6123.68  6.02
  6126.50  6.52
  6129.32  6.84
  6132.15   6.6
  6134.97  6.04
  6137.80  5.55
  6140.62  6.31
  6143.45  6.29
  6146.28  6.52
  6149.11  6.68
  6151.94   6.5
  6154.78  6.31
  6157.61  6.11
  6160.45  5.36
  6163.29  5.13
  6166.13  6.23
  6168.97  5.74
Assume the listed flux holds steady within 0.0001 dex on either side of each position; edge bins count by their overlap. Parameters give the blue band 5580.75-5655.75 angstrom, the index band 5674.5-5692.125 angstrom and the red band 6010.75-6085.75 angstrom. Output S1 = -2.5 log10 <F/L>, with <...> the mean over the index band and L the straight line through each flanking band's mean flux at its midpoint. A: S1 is -0.028 mag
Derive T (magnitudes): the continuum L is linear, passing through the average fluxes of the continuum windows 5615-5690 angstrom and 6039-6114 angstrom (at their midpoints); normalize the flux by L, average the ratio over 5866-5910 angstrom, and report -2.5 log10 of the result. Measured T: 0.05 mag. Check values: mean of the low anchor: 6.09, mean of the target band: 6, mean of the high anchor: 6.42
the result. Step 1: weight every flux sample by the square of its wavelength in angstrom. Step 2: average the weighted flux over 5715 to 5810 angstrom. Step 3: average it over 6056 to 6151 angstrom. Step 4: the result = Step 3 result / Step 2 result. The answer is 1.10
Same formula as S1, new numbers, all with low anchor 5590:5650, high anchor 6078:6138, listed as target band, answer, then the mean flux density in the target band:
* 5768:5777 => -0.09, 6.62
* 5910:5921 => -0.01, 6.26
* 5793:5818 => -0.06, 6.47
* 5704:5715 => 0.05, 5.78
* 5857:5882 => -0.05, 6.44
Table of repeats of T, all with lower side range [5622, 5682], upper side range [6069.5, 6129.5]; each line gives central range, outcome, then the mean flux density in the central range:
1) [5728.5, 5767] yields -0.06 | 6.49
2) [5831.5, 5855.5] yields -0.04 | 6.44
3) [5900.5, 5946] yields -0.04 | 6.43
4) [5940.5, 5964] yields -0.01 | 6.29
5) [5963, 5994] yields -0.04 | 6.49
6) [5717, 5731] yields -0.04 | 6.37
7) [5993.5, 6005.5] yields -0.04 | 6.51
